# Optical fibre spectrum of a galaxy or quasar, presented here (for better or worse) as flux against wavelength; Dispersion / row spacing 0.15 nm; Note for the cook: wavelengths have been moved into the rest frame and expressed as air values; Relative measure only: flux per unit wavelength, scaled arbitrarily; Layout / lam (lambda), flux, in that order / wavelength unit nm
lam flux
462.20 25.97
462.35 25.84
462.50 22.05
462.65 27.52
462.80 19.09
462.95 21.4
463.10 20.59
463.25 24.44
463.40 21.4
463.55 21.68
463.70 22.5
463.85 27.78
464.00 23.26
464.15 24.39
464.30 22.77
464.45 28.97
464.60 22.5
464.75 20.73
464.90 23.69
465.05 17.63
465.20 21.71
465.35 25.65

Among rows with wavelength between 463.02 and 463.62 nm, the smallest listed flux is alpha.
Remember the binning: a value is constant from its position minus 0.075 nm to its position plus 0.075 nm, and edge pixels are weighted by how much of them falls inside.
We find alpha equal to 20.59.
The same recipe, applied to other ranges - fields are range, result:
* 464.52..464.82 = 20.73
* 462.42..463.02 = 19.09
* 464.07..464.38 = 22.77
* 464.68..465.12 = 17.63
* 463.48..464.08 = 21.68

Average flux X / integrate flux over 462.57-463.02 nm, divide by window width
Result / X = 22.7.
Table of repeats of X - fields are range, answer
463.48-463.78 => 22.2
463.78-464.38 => 24.6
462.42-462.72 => 24.8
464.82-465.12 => 20.7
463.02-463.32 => 22.5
